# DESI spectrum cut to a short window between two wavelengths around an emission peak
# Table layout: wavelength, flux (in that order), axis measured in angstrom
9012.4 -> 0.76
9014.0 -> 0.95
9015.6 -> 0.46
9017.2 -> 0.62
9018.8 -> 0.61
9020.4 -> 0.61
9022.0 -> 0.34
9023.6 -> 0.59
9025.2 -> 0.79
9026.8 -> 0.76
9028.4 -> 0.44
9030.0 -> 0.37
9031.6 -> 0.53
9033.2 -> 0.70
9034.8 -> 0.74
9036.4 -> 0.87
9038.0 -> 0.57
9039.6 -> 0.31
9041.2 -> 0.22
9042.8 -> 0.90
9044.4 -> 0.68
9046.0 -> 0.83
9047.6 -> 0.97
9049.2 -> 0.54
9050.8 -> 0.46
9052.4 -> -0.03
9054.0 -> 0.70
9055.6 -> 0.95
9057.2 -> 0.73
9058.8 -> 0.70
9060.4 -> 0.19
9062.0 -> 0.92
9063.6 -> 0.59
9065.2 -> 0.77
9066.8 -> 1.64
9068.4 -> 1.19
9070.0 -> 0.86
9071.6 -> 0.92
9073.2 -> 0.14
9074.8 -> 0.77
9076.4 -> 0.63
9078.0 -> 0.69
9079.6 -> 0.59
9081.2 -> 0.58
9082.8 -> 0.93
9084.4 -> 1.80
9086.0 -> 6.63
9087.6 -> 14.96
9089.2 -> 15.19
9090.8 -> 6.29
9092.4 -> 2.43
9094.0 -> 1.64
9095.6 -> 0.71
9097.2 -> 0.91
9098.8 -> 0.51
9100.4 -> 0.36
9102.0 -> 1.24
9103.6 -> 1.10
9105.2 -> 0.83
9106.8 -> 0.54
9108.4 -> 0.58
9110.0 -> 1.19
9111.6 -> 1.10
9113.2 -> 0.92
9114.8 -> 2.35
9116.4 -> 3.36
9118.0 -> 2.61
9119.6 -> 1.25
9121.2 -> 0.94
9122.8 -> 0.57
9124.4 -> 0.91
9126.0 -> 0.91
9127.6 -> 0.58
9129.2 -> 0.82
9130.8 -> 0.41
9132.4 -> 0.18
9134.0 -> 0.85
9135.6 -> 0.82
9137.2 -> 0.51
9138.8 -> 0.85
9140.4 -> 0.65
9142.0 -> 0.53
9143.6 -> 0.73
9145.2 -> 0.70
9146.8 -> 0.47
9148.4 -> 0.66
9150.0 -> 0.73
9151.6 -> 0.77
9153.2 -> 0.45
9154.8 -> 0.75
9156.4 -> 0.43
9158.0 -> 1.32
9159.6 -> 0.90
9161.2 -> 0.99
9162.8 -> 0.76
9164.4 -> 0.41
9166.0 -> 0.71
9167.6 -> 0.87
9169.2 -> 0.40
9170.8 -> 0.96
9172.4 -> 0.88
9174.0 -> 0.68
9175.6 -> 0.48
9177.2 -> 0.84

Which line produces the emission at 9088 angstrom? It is H-alpha 6563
